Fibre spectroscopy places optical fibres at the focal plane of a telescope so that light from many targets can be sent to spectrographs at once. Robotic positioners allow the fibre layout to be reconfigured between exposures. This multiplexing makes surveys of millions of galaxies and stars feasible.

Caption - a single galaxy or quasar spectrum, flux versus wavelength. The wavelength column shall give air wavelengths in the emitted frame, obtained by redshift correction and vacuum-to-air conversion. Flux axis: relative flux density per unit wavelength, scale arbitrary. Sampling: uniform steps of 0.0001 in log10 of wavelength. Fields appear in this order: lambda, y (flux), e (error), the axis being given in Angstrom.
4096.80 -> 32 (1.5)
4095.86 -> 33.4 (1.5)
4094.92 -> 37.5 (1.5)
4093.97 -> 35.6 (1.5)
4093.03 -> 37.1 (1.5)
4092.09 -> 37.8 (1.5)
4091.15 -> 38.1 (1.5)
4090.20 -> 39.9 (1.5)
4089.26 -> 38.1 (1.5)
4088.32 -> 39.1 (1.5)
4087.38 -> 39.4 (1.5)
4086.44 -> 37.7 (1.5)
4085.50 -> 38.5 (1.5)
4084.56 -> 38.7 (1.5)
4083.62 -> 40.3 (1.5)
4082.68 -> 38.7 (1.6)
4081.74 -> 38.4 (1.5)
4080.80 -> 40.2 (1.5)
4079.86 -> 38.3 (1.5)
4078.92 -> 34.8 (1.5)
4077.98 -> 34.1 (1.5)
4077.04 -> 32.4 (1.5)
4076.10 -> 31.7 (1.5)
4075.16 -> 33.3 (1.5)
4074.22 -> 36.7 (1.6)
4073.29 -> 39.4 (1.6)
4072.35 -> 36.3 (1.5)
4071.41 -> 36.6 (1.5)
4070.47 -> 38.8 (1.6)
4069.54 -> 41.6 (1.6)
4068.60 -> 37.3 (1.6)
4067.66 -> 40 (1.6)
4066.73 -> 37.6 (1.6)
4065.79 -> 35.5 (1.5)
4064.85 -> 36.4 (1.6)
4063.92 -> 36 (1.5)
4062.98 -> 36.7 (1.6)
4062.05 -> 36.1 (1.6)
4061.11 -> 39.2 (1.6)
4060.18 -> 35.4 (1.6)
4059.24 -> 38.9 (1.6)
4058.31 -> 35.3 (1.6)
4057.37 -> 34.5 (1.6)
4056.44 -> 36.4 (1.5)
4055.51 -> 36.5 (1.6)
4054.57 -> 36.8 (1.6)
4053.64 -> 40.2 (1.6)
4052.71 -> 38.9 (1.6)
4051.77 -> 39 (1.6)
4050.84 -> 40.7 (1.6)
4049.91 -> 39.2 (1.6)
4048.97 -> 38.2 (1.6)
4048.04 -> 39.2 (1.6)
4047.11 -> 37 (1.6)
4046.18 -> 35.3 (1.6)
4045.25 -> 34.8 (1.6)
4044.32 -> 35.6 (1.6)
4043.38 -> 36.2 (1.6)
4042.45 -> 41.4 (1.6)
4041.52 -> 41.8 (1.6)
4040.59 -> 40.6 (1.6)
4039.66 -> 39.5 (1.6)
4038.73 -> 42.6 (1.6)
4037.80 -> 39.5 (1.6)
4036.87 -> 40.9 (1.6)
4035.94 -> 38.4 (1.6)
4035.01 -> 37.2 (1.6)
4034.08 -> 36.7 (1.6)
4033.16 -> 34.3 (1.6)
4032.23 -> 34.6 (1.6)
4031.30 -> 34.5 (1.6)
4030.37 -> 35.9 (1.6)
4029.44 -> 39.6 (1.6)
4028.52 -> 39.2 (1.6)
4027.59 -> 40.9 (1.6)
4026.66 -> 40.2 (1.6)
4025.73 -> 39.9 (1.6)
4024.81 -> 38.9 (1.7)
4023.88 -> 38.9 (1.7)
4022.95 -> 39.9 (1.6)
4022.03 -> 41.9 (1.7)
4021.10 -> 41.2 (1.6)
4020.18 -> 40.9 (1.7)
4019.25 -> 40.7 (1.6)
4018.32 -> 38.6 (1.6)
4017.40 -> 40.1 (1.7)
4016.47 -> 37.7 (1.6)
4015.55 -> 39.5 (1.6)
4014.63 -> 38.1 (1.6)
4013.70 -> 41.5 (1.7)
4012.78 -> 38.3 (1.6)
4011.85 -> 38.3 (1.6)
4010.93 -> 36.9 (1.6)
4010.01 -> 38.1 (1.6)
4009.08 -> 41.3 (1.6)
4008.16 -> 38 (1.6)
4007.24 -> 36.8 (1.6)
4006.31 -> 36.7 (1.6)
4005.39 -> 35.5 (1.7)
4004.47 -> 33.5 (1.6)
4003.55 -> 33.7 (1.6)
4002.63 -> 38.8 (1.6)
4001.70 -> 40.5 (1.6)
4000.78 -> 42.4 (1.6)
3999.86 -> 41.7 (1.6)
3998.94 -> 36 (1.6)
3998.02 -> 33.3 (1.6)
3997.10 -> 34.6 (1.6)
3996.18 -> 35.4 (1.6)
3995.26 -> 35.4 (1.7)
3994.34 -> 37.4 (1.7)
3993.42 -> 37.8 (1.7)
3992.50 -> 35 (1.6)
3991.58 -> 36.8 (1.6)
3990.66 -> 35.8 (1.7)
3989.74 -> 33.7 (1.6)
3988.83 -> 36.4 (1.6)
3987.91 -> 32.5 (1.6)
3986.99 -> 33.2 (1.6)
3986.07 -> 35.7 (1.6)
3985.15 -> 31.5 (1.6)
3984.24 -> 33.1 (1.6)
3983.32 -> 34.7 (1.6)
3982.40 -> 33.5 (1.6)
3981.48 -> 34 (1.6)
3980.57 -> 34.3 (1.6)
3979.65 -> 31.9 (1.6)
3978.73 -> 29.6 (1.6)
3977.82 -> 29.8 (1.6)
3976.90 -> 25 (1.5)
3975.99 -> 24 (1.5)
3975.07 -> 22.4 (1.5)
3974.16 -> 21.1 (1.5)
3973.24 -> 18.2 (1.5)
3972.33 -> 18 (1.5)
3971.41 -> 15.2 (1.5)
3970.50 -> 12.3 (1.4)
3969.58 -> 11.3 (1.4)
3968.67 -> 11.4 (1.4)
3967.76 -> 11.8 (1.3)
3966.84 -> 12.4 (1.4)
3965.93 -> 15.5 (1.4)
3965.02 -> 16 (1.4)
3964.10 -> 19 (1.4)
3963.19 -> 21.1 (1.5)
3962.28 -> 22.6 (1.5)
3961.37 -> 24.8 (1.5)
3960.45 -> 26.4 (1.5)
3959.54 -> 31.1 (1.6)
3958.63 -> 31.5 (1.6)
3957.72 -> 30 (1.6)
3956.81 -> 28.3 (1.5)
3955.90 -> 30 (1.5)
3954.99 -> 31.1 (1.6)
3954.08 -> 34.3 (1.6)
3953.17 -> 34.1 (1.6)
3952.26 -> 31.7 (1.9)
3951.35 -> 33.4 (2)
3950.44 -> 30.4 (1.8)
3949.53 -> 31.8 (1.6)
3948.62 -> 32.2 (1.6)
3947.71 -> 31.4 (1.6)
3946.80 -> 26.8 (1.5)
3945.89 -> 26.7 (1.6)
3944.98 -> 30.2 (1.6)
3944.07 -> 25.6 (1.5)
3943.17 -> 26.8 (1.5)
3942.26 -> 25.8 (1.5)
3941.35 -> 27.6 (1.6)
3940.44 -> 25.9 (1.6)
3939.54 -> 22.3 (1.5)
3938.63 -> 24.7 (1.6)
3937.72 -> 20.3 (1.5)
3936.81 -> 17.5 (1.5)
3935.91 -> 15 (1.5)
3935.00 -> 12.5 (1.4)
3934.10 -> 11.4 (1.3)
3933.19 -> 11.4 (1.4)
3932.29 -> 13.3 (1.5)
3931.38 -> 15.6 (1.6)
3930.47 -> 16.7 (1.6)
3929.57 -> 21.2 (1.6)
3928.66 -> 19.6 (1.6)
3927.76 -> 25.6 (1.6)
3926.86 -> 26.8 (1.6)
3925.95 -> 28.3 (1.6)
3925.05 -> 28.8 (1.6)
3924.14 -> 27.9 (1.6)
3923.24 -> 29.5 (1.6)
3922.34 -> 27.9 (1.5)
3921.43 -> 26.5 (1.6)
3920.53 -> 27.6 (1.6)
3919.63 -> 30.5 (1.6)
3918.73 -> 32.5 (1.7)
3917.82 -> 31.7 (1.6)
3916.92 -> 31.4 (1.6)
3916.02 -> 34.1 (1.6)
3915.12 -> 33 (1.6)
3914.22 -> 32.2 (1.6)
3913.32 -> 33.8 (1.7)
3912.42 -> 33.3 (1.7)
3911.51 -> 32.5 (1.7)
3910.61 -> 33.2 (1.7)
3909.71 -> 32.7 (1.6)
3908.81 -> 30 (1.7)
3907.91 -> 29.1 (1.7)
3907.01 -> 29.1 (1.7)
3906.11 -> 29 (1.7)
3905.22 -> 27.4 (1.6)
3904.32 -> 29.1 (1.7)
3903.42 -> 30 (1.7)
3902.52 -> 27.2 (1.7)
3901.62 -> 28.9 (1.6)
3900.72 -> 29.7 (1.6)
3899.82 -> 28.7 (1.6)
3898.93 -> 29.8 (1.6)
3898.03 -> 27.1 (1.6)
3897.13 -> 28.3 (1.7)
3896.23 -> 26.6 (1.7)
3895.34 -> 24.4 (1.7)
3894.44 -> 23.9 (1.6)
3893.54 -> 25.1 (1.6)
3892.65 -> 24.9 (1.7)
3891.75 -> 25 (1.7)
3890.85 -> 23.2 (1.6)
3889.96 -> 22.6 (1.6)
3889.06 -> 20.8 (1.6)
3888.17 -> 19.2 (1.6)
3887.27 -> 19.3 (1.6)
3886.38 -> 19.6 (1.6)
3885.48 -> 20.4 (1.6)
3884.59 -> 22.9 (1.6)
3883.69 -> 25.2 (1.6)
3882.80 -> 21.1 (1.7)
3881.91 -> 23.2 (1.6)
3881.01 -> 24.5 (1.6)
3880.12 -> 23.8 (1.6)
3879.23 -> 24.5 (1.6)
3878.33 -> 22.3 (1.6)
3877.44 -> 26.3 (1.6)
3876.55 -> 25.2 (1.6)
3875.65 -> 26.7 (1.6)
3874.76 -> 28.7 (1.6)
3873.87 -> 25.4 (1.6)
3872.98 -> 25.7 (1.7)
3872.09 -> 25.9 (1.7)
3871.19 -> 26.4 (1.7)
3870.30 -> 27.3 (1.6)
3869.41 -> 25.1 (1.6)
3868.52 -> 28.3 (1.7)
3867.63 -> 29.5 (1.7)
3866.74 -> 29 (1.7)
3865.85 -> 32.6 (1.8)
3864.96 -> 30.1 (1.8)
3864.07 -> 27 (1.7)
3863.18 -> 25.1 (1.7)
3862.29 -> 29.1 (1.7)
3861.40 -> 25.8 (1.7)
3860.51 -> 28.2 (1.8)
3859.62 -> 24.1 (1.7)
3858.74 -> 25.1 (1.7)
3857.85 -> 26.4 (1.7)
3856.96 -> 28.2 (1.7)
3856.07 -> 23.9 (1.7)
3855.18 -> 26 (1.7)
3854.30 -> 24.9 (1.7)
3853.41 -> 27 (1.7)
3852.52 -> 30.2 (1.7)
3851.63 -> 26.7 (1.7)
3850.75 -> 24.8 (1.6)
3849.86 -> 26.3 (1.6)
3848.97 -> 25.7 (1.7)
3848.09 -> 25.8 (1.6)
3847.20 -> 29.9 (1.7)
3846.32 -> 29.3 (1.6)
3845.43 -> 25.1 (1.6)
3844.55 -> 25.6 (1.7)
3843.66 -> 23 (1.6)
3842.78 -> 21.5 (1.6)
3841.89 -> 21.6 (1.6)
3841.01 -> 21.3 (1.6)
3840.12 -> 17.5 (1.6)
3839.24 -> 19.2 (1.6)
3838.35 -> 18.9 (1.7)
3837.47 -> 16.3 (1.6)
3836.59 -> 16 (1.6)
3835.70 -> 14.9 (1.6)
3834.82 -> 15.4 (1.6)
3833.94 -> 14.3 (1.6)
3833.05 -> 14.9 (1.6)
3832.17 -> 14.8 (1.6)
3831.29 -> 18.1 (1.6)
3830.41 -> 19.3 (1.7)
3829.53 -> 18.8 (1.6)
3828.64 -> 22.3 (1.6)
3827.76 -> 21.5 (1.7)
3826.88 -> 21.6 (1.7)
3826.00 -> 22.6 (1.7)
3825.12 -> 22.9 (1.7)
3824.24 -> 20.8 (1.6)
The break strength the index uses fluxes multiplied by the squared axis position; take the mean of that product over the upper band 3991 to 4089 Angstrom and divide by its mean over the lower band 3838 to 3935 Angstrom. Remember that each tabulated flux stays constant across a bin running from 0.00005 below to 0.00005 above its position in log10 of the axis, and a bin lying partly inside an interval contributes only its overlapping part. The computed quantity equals 1.58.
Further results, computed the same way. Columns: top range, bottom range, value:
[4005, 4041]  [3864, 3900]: 1.65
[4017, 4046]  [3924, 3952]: 1.72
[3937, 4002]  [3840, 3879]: 1.15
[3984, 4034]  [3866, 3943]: 1.54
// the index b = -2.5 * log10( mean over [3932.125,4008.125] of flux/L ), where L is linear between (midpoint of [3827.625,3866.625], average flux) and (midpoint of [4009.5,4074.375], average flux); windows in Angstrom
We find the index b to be 0.18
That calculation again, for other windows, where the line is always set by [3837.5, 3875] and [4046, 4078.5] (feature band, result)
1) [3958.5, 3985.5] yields 0.349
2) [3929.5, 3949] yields 0.359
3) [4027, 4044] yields -0.085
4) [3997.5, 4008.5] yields -0.104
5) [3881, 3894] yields 0.222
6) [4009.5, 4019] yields -0.128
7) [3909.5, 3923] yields -0.087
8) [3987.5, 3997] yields -0.075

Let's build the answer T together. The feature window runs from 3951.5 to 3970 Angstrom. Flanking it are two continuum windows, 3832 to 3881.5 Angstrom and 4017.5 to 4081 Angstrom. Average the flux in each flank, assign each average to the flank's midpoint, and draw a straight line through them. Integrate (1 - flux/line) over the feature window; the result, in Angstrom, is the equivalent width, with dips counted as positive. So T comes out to 4.51 Angstrom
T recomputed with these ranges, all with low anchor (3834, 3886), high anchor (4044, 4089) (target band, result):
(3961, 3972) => 5.3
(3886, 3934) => 1.9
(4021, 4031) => -1.3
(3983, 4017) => -3.4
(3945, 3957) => -0.3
